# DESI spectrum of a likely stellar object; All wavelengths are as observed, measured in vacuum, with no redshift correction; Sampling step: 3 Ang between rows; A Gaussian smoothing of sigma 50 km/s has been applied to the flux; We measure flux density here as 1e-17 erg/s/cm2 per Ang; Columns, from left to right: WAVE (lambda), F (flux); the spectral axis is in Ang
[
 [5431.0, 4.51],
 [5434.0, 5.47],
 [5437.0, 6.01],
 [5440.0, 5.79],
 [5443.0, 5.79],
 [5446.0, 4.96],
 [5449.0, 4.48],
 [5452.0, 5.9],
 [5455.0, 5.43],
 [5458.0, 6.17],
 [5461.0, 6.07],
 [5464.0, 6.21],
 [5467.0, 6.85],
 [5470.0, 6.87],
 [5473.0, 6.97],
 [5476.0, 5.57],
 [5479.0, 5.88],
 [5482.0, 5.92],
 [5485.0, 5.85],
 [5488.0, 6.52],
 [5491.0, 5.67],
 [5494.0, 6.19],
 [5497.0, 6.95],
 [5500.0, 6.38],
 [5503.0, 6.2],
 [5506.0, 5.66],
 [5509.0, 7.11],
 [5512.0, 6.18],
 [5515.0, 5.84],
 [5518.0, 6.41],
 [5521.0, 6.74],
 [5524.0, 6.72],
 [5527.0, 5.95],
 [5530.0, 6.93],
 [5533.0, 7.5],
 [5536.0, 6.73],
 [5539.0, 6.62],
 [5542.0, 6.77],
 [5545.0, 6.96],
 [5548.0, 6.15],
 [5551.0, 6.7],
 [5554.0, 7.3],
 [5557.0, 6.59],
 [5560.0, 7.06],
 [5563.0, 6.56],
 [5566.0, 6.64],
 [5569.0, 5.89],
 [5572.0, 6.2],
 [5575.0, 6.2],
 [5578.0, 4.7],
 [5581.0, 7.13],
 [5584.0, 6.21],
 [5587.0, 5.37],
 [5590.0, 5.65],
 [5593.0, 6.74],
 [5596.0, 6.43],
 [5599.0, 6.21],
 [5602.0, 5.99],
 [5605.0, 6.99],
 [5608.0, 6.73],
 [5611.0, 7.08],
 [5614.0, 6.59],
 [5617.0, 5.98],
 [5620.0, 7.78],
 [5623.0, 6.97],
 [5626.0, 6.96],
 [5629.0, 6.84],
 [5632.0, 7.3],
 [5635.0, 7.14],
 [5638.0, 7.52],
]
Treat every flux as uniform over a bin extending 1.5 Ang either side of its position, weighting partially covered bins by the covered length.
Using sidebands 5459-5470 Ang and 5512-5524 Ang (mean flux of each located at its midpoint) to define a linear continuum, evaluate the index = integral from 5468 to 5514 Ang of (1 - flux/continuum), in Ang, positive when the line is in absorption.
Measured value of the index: 0.97 Ang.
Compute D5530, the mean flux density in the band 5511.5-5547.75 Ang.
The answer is 6.61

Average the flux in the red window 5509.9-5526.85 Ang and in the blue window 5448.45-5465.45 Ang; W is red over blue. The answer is 1.10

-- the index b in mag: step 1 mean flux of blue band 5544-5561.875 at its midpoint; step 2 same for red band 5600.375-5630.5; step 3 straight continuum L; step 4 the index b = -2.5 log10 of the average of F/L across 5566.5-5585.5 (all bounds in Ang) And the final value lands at 0.12 mag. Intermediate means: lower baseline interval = 6.78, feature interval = 6.09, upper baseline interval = 6.79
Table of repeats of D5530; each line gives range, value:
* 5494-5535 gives 6.5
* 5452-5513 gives 6.22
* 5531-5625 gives 6.53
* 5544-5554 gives 6.69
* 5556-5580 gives 6.24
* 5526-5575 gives 6.65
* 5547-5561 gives 6.77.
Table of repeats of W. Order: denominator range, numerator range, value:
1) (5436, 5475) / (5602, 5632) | 1.15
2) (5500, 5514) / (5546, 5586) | 1.02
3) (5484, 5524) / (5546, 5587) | 1.01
